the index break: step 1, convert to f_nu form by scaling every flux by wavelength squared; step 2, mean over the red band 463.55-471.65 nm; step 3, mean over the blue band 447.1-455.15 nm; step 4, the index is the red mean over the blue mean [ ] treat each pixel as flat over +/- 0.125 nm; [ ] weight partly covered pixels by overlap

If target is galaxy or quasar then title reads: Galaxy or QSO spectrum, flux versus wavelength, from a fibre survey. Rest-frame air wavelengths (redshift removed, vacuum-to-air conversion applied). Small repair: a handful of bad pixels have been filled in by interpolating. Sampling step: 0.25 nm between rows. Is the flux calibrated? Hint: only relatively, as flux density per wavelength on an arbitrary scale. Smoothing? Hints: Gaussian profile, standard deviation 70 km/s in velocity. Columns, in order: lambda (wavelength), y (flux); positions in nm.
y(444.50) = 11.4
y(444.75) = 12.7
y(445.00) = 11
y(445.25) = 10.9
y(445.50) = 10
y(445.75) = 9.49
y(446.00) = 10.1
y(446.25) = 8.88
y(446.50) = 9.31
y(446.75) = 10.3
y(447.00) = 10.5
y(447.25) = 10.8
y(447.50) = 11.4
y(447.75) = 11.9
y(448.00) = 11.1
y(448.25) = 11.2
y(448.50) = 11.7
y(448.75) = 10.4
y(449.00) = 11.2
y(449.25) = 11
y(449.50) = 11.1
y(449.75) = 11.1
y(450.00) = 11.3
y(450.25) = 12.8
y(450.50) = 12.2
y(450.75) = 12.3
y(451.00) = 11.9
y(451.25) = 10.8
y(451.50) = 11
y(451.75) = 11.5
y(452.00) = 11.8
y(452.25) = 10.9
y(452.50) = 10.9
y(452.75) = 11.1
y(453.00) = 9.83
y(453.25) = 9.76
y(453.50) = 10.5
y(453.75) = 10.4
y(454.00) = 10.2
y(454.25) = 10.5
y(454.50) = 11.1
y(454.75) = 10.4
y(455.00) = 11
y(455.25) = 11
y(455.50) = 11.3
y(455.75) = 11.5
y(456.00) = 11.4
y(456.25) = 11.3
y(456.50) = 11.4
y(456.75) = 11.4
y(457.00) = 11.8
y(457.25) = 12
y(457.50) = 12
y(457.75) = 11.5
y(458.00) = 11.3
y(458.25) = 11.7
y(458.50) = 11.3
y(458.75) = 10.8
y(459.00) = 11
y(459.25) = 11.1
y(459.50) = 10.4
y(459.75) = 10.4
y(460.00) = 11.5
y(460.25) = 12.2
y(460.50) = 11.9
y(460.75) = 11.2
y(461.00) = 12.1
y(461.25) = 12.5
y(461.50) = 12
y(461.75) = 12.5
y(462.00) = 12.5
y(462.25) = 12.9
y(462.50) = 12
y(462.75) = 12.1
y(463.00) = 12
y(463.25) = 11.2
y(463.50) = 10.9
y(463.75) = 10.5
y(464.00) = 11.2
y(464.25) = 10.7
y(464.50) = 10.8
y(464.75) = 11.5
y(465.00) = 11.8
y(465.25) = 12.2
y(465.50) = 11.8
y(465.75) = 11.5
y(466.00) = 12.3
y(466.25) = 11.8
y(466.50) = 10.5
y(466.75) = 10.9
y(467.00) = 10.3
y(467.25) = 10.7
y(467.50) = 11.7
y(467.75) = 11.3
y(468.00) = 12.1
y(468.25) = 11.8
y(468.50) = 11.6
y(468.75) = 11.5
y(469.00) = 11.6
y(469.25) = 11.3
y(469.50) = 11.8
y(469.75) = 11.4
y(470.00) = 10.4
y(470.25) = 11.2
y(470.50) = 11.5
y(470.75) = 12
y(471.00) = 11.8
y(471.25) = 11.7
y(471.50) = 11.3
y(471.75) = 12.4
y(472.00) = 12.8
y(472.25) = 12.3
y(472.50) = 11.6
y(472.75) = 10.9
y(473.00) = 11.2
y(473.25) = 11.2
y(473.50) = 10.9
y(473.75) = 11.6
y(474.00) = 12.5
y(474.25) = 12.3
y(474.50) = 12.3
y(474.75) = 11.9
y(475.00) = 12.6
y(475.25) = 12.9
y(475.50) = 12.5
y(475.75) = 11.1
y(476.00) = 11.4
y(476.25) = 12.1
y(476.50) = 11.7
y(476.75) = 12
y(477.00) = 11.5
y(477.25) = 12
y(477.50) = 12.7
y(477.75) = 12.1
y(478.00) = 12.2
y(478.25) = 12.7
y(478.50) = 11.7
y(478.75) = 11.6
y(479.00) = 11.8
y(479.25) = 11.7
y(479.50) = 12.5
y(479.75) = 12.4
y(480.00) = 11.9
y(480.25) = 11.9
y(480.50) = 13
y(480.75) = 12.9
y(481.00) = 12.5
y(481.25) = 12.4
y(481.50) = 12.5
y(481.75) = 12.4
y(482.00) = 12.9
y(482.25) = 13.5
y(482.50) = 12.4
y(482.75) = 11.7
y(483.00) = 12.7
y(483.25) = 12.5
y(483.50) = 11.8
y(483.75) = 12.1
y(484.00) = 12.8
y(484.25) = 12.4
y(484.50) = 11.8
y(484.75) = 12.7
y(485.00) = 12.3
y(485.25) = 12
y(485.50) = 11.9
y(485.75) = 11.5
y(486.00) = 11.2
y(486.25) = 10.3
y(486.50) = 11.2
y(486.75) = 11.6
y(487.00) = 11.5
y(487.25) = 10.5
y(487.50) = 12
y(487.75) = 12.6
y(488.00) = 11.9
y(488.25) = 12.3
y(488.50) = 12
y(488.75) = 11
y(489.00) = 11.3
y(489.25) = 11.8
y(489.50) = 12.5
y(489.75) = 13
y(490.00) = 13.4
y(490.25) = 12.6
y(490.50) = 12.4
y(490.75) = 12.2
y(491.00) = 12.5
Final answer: 1.10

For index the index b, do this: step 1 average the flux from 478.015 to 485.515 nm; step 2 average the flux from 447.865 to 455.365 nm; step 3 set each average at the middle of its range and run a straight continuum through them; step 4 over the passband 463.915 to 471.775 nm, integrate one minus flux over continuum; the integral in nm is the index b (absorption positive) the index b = 0.202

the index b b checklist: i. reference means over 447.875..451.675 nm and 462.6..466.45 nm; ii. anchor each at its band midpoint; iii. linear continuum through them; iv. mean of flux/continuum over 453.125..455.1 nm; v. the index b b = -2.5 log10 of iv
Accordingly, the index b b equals 0.094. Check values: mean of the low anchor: 11.4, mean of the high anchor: 11.5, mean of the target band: 10.5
